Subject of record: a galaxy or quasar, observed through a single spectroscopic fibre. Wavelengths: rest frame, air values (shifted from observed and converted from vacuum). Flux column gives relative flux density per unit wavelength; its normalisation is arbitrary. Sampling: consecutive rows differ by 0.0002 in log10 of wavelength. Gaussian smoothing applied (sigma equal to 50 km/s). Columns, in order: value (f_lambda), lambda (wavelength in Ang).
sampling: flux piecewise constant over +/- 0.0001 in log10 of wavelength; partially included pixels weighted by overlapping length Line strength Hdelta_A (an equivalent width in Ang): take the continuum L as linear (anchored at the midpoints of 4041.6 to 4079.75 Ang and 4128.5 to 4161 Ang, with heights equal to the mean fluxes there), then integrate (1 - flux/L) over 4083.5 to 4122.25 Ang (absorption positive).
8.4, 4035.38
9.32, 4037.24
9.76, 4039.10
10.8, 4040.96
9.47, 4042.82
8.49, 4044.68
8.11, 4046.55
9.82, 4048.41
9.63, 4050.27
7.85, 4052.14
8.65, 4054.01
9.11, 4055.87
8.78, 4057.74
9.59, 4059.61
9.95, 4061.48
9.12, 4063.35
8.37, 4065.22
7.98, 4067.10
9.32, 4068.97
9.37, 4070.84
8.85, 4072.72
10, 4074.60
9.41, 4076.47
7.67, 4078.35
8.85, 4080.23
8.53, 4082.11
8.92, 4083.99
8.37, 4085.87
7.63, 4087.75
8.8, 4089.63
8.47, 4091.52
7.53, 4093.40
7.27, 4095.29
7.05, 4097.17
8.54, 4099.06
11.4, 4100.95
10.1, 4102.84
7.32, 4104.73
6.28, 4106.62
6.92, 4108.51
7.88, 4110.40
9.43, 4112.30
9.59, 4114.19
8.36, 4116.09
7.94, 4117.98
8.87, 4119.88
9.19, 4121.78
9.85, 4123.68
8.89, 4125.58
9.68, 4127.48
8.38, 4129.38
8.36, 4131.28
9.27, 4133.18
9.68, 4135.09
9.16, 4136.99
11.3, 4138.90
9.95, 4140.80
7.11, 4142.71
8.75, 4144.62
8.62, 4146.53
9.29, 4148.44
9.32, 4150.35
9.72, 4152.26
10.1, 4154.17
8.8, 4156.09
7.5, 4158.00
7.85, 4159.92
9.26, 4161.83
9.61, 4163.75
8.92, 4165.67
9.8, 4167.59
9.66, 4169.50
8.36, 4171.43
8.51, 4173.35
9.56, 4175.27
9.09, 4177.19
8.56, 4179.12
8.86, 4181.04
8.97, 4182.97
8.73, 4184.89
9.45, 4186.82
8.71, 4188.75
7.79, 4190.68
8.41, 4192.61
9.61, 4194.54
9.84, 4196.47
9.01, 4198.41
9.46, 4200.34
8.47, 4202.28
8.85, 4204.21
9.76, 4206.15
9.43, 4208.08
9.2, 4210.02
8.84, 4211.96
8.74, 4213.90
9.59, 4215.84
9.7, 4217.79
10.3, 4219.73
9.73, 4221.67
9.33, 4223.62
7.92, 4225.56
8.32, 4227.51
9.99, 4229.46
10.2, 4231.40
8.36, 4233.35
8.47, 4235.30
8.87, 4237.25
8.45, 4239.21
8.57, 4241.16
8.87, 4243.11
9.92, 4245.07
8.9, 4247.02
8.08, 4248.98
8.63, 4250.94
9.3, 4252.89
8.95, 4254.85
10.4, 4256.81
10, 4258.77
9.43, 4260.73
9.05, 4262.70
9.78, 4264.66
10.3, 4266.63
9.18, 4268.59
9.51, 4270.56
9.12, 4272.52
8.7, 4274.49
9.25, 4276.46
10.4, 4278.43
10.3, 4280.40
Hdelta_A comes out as 2.8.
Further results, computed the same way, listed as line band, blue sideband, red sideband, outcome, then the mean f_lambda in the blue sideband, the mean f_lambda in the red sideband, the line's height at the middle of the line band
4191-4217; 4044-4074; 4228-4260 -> -0.17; 8.95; 9.11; 9.08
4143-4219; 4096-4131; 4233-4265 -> -1.58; 8.63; 9.06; 8.85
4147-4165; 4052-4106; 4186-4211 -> -0.18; 8.71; 9.07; 8.95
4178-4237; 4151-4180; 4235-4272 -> 0.17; 9.02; 9.21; 9.11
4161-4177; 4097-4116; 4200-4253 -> -0.74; 8.5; 9.07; 8.8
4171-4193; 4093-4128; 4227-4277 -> 0.23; 8.53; 9.19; 8.86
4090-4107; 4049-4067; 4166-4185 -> 1.30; 8.97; 9.02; 8.99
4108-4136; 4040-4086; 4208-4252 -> 0.55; 9.01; 9.05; 9.03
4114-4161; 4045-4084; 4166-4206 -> -0.19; 8.94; 9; 8.98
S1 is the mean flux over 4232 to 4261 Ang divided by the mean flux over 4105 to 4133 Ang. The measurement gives 1.06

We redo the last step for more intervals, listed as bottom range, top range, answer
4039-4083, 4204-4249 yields 1.01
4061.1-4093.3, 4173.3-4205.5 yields 1.02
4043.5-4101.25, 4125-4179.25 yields 1.04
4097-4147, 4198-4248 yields 1.03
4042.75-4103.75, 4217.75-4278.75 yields 1.05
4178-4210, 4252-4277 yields 1.05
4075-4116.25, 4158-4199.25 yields 1.06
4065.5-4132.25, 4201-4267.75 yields 1.07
